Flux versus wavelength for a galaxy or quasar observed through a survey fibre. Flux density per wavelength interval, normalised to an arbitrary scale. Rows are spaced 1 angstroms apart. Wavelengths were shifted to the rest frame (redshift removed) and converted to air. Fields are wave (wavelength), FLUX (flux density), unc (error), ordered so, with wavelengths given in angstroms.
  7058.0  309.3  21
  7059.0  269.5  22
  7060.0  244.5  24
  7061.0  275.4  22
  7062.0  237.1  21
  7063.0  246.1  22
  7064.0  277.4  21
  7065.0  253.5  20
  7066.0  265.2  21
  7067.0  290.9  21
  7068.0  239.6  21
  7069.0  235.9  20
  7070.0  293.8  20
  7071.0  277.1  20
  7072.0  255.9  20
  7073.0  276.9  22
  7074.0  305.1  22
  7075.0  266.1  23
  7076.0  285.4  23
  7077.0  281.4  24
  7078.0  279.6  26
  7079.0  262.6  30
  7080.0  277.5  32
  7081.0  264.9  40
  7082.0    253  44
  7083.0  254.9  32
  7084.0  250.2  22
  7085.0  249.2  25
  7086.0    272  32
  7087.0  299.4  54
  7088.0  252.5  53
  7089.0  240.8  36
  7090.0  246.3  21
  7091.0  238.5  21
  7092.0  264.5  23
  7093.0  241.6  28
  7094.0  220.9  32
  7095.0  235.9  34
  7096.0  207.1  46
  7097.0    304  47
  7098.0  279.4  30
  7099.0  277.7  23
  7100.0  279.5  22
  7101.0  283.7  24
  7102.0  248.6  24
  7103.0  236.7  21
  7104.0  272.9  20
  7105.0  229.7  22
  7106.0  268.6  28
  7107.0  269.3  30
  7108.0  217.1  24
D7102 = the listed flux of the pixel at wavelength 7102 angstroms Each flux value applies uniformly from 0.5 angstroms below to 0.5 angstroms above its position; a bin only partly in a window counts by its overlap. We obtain 248.6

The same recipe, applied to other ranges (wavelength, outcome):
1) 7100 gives 279.5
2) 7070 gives 293.8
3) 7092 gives 264.5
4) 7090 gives 246.3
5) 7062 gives 237.1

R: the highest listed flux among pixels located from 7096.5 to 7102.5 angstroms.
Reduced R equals 304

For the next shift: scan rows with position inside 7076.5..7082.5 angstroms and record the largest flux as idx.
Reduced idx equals 281.4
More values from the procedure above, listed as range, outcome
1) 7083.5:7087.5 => 299.4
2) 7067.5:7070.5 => 293.8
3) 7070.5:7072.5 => 277.1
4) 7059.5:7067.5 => 290.9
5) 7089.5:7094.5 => 264.5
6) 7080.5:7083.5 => 264.9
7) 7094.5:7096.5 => 235.9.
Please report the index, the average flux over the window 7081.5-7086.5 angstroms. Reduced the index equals 256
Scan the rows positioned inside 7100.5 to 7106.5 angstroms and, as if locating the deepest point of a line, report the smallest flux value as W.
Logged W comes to 229.7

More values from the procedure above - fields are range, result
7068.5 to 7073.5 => 235.9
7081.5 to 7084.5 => 250.2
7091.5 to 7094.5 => 220.9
